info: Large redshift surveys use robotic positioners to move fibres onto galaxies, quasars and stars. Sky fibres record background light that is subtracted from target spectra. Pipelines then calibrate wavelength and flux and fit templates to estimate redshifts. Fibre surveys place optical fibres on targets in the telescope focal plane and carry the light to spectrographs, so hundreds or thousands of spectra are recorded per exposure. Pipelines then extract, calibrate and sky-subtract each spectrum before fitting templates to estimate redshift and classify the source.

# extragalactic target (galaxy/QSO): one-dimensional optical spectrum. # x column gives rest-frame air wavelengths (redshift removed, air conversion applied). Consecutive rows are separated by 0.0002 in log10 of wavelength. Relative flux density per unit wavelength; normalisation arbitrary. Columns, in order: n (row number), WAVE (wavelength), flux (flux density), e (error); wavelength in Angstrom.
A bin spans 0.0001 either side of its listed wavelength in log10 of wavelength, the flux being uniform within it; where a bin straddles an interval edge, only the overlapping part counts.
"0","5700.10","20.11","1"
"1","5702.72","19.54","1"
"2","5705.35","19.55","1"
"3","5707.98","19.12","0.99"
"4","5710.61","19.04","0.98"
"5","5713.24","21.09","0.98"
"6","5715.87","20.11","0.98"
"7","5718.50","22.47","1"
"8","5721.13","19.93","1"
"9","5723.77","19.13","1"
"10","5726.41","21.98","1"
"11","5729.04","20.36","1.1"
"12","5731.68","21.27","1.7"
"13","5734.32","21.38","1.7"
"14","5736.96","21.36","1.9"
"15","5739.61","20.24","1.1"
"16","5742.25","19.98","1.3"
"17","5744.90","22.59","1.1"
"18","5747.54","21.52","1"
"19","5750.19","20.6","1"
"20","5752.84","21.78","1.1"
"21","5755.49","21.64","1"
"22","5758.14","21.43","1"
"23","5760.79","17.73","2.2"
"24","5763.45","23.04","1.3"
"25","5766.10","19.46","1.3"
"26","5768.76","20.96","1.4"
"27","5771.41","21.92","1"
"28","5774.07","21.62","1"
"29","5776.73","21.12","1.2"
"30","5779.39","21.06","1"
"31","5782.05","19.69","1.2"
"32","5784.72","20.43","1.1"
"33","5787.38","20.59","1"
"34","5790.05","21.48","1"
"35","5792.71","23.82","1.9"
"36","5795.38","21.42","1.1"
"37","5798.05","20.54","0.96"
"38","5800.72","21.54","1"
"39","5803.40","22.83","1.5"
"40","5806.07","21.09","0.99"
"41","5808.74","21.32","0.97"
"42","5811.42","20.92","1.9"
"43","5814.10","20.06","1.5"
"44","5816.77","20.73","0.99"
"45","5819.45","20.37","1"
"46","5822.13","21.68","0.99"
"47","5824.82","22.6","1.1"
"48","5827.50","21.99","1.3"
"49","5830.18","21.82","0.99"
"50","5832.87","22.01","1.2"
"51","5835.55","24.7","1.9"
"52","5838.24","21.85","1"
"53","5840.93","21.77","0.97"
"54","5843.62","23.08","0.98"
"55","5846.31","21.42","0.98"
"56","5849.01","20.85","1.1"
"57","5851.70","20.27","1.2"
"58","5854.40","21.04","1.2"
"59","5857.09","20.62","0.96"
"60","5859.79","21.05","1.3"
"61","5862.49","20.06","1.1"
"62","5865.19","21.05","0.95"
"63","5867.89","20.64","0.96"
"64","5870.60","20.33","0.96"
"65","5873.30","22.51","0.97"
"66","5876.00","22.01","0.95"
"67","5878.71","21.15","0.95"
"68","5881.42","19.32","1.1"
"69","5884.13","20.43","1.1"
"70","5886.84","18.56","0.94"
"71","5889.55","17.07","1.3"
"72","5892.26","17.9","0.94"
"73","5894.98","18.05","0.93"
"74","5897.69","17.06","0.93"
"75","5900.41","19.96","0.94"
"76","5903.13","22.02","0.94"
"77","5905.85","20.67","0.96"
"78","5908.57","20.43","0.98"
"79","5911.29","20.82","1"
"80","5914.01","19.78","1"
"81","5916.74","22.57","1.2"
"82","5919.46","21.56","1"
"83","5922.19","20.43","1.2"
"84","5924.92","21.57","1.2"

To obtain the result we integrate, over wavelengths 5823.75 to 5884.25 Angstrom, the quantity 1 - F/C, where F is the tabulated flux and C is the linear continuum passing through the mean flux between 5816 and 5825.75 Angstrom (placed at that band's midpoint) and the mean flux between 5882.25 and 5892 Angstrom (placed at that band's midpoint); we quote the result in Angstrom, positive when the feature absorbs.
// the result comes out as -4.4 Angstrom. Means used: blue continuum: 21.3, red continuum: 18.6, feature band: 21.4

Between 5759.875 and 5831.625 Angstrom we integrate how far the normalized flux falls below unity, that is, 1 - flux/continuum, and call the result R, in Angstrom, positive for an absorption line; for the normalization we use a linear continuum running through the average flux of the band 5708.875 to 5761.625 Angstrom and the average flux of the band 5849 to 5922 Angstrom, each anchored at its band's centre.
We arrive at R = -2.13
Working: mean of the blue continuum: 20.8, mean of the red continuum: 20.3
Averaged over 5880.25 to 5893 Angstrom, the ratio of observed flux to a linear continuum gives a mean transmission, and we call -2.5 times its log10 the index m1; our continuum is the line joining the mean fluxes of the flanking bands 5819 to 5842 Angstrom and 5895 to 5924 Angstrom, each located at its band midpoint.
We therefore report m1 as 0.12 mag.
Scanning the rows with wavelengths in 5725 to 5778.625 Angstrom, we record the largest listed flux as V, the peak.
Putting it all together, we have 23.04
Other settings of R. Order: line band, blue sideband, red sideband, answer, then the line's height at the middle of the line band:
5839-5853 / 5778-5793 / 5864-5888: -0.5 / 20.8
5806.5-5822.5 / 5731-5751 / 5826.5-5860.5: 0.6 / 21.6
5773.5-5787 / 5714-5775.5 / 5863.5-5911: 0.0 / 20.7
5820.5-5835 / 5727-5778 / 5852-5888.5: -0.9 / 20.8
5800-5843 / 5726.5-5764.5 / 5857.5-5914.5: -2.5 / 20.5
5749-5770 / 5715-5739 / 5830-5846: 0.5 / 21.4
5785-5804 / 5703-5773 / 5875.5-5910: -1.2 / 20.3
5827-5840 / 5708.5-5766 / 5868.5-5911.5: -1.4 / 20.2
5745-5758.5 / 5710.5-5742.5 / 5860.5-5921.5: -0.6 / 20.6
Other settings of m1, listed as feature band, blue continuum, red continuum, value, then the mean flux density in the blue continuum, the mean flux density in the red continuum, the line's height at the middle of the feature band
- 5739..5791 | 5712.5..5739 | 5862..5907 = -0.016 mag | 20.9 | 19.9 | 20.6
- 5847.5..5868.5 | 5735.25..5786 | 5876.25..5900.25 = -0.071 mag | 21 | 18.9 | 19.4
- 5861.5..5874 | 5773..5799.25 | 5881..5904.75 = -0.075 mag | 21.2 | 18.9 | 19.5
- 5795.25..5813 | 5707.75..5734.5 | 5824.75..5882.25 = -0.012 mag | 20.6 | 21.5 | 21.1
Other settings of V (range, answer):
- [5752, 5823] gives 23.82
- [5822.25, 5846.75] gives 24.7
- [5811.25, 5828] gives 22.6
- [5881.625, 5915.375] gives 22.02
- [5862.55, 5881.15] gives 22.51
